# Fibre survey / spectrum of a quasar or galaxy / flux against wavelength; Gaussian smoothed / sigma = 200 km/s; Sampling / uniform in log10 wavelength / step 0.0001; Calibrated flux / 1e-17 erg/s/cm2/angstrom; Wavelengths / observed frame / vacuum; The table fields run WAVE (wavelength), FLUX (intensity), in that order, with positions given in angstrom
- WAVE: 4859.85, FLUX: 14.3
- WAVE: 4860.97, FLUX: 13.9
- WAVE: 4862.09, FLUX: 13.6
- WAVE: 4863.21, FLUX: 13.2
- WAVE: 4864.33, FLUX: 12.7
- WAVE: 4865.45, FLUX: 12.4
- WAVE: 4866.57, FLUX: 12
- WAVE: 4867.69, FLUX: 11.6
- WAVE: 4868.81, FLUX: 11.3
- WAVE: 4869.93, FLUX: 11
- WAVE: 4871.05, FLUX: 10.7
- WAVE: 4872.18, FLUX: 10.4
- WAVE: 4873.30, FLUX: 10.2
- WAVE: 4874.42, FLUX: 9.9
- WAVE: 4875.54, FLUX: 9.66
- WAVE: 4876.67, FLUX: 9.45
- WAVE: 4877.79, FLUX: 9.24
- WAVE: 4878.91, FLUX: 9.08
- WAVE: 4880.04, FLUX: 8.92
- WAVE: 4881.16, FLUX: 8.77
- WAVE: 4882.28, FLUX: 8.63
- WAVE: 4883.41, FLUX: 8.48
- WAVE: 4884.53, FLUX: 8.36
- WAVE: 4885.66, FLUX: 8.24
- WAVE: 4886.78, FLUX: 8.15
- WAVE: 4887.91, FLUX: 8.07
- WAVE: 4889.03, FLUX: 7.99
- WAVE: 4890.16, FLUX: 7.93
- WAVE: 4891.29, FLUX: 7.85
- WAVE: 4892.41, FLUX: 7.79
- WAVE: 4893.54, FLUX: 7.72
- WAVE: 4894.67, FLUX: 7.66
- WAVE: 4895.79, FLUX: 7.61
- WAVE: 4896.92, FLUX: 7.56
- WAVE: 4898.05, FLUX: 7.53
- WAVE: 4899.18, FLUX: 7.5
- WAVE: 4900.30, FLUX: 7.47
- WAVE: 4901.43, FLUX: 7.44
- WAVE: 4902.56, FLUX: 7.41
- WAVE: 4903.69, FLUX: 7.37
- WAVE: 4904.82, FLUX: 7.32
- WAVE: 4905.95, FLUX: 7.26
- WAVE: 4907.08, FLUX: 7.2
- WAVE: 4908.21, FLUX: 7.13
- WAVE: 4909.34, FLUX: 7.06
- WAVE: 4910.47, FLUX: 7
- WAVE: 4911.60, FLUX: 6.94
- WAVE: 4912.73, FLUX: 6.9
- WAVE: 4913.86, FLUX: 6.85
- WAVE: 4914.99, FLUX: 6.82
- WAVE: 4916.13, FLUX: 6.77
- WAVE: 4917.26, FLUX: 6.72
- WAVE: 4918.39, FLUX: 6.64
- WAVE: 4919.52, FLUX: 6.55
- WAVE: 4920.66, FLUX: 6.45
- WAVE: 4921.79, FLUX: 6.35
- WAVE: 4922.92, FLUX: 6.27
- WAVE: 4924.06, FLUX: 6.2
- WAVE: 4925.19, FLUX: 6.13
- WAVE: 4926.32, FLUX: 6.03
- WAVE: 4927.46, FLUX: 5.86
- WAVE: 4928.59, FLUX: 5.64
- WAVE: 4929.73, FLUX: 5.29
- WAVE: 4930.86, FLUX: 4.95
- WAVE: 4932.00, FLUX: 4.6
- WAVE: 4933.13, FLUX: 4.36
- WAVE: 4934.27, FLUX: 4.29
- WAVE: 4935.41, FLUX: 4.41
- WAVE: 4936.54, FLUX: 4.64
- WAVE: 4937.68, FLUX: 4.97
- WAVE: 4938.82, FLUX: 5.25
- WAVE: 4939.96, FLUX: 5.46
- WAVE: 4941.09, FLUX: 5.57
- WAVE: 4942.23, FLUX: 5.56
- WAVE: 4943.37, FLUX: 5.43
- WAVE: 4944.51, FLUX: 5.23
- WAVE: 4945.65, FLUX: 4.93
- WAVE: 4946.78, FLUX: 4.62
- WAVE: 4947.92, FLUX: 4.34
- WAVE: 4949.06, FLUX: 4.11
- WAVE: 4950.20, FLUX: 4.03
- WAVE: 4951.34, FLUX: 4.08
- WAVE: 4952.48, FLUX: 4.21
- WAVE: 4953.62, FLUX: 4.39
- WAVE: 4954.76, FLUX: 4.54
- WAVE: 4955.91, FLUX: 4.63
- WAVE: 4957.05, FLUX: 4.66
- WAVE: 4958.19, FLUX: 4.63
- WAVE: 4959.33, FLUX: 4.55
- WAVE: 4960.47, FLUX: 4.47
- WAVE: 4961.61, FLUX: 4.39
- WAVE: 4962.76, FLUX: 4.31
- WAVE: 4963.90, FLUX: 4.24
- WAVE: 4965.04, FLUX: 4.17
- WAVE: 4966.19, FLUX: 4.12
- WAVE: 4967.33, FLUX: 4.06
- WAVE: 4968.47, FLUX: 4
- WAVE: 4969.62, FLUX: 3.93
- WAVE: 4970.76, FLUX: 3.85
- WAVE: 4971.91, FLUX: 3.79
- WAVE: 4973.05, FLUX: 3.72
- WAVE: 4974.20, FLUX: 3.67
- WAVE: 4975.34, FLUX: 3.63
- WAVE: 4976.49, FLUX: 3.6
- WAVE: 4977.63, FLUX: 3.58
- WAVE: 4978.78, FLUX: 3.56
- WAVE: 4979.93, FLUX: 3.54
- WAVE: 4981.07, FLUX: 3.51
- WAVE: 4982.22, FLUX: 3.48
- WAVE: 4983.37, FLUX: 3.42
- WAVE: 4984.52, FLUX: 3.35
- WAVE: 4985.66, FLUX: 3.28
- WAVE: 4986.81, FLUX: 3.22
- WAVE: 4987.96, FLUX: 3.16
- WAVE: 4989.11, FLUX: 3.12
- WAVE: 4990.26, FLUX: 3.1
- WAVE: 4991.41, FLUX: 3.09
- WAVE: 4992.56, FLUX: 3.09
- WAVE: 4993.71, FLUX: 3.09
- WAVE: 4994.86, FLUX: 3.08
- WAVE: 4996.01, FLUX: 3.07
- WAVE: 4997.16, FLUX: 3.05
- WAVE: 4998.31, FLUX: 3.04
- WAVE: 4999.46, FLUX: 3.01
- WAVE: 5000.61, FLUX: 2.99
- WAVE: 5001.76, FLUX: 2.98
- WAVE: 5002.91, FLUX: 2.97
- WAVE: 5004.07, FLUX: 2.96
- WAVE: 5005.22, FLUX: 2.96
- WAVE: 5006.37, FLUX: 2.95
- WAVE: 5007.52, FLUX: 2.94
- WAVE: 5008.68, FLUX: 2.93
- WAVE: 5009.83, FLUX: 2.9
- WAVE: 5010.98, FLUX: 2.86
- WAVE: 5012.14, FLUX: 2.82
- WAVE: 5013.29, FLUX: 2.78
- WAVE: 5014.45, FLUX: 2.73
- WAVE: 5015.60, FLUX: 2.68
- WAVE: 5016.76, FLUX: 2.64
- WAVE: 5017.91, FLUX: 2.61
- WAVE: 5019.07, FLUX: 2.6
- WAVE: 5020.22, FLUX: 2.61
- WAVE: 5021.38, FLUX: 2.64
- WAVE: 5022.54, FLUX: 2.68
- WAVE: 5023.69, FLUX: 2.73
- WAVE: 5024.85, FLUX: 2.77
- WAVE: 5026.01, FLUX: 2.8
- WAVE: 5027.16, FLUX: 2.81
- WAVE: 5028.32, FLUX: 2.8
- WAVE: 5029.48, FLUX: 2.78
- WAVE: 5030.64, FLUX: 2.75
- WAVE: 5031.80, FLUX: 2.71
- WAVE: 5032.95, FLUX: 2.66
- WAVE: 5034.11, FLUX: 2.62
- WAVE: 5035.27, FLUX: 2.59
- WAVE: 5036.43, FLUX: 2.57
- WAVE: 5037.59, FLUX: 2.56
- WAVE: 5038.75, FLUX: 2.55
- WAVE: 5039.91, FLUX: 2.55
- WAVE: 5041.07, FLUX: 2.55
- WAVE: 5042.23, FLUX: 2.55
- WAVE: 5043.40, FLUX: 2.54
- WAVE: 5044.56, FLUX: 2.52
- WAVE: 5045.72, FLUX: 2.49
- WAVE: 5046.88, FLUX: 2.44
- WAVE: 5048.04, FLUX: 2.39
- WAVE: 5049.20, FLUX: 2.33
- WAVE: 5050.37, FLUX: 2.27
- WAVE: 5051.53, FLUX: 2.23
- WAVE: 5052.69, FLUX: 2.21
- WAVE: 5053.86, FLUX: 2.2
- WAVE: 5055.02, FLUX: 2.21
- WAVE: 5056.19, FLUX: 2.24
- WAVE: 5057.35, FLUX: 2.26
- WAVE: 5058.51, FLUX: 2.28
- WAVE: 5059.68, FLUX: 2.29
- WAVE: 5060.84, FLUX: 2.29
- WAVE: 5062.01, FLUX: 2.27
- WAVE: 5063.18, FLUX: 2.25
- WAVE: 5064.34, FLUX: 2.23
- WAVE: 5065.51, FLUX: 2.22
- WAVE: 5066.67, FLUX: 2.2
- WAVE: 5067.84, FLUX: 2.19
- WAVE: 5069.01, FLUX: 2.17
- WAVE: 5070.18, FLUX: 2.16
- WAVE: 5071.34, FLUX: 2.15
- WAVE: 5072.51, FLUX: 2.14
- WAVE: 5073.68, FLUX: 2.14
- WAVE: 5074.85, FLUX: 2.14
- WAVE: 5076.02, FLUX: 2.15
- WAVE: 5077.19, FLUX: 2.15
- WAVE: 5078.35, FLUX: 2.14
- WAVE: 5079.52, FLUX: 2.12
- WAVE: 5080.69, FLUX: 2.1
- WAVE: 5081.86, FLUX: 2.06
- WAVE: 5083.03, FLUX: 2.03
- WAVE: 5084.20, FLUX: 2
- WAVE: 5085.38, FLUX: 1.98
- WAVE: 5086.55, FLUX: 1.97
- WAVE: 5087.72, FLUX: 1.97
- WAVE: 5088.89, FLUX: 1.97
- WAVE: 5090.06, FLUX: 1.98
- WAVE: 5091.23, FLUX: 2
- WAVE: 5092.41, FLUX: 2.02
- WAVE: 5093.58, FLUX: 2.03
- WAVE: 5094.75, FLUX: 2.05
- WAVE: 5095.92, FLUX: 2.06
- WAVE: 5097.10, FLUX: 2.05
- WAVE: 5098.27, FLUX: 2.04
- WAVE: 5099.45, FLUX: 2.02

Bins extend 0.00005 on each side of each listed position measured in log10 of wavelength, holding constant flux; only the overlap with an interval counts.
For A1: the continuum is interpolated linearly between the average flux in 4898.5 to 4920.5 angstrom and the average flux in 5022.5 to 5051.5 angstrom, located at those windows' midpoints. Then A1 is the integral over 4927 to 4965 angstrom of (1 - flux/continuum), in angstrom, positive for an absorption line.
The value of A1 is 6.87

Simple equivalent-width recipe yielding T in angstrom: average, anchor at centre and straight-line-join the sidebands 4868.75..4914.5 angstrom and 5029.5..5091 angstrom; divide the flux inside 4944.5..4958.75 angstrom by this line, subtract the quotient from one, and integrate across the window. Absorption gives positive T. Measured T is 3.8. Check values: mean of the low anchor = 8.23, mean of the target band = 4.46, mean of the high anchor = 2.29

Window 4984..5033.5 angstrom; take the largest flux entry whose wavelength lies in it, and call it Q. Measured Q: 3.35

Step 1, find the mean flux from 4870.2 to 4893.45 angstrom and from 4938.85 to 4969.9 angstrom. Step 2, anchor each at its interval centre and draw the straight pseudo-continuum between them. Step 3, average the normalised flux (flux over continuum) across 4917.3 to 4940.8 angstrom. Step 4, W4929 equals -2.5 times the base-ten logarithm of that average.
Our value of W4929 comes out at 0.10 mag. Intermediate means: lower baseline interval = 8.89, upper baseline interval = 4.56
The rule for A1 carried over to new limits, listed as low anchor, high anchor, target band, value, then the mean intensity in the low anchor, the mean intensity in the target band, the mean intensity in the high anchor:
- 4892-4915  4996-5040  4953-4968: 2.0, 7.32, 4.39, 2.78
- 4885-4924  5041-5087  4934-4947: 2.3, 7.27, 5.06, 2.23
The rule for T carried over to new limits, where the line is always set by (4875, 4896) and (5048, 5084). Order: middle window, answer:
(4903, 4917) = 1.0 angstrom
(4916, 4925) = 0.9 angstrom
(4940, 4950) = 2.2 angstrom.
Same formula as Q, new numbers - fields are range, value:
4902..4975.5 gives 7.41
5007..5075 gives 2.94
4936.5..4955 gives 5.57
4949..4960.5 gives 4.66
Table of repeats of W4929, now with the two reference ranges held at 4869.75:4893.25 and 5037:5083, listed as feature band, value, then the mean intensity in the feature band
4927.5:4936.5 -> 0.41 mag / 4.85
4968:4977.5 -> 0.42 mag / 3.76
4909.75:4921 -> 0.14 mag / 6.77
